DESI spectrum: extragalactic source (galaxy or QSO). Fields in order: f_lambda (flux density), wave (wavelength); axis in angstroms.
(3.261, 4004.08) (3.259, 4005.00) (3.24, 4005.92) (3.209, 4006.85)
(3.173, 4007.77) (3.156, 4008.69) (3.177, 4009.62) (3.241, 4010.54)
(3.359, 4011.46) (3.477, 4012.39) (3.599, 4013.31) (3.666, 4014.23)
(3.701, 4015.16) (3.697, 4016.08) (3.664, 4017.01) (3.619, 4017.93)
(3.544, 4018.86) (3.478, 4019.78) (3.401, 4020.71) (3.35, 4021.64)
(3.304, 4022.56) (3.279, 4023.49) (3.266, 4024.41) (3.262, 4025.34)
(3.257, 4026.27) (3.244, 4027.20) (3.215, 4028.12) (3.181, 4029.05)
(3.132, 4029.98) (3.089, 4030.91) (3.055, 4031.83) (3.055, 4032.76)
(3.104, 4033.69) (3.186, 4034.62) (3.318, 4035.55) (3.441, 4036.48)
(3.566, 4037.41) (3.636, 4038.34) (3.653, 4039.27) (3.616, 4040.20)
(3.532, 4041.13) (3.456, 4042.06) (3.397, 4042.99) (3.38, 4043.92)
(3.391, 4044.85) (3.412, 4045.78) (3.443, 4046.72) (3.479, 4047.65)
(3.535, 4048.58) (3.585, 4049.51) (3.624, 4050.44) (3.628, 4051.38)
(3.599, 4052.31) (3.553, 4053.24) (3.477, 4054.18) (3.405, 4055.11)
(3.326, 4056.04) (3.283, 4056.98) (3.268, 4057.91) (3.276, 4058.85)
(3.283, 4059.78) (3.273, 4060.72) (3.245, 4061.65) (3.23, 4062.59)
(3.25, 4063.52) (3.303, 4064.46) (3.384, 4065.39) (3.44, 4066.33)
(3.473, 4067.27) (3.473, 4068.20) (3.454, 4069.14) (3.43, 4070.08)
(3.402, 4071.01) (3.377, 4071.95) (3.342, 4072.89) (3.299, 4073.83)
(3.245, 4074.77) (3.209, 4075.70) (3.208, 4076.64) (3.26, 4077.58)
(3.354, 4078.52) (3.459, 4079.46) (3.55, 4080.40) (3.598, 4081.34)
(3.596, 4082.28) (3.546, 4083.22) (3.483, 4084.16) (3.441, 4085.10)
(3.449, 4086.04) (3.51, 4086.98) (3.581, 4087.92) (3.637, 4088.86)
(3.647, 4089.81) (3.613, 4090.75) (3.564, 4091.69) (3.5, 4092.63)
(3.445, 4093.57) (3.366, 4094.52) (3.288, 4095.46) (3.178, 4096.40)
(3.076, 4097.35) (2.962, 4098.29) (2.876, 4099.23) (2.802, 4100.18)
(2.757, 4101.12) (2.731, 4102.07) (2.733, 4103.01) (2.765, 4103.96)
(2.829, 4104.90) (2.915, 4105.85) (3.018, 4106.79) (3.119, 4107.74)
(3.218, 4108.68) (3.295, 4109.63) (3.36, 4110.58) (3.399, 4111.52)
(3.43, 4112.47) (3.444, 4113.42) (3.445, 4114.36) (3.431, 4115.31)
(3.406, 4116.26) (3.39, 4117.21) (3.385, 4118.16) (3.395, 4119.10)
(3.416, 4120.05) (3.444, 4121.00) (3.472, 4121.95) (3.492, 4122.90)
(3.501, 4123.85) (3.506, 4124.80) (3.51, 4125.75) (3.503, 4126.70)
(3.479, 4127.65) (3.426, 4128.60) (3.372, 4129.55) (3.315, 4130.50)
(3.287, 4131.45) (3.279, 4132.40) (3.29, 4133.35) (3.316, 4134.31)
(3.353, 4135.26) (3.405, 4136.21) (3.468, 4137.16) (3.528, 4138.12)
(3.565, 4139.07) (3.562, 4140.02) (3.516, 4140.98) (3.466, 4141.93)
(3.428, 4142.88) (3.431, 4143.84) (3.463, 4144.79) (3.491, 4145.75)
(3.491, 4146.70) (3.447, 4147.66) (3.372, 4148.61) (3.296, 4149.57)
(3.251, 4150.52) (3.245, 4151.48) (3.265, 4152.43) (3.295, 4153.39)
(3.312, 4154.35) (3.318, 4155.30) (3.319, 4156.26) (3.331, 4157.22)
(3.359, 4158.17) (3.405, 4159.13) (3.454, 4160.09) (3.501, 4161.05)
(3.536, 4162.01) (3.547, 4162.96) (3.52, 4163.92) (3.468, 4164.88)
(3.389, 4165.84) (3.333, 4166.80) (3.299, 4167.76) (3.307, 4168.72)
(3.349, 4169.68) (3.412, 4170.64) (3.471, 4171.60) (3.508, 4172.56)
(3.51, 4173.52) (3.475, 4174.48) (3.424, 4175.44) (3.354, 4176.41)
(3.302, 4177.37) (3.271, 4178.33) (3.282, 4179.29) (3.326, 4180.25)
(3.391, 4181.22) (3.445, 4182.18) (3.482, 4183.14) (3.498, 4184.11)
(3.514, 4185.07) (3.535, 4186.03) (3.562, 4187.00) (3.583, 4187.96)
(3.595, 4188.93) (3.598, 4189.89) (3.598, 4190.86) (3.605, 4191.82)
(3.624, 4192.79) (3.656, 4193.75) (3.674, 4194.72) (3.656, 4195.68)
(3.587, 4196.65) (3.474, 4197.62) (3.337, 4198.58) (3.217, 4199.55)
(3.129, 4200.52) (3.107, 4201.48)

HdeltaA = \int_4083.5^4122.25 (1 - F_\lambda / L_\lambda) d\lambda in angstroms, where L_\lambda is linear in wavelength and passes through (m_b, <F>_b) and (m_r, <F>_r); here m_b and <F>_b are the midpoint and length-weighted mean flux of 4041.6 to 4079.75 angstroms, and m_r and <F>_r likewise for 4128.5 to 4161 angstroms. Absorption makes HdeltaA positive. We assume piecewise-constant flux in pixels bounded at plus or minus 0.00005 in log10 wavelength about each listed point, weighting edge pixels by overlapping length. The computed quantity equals 1.3 angstroms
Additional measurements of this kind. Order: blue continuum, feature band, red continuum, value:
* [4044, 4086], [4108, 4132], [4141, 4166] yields -0.04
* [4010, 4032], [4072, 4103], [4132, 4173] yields 0.65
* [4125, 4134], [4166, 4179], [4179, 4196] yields 0.42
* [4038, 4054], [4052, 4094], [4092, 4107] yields -1.96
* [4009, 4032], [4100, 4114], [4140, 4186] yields 1.36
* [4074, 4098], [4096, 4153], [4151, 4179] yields 1.79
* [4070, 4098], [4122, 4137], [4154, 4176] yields 0.05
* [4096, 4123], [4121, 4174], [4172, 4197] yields -1.19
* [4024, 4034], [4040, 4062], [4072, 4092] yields -1.00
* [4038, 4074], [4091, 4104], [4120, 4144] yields 1.28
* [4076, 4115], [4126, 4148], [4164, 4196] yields -0.38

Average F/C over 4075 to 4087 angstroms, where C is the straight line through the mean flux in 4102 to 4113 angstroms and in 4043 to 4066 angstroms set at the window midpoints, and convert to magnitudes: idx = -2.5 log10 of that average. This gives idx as -0.06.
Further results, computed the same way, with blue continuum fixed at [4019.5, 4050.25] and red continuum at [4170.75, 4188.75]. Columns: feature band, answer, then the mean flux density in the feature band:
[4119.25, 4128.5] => -0.020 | 3.47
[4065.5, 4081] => 0.002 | 3.37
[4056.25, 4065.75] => 0.030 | 3.28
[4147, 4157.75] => 0.035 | 3.32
